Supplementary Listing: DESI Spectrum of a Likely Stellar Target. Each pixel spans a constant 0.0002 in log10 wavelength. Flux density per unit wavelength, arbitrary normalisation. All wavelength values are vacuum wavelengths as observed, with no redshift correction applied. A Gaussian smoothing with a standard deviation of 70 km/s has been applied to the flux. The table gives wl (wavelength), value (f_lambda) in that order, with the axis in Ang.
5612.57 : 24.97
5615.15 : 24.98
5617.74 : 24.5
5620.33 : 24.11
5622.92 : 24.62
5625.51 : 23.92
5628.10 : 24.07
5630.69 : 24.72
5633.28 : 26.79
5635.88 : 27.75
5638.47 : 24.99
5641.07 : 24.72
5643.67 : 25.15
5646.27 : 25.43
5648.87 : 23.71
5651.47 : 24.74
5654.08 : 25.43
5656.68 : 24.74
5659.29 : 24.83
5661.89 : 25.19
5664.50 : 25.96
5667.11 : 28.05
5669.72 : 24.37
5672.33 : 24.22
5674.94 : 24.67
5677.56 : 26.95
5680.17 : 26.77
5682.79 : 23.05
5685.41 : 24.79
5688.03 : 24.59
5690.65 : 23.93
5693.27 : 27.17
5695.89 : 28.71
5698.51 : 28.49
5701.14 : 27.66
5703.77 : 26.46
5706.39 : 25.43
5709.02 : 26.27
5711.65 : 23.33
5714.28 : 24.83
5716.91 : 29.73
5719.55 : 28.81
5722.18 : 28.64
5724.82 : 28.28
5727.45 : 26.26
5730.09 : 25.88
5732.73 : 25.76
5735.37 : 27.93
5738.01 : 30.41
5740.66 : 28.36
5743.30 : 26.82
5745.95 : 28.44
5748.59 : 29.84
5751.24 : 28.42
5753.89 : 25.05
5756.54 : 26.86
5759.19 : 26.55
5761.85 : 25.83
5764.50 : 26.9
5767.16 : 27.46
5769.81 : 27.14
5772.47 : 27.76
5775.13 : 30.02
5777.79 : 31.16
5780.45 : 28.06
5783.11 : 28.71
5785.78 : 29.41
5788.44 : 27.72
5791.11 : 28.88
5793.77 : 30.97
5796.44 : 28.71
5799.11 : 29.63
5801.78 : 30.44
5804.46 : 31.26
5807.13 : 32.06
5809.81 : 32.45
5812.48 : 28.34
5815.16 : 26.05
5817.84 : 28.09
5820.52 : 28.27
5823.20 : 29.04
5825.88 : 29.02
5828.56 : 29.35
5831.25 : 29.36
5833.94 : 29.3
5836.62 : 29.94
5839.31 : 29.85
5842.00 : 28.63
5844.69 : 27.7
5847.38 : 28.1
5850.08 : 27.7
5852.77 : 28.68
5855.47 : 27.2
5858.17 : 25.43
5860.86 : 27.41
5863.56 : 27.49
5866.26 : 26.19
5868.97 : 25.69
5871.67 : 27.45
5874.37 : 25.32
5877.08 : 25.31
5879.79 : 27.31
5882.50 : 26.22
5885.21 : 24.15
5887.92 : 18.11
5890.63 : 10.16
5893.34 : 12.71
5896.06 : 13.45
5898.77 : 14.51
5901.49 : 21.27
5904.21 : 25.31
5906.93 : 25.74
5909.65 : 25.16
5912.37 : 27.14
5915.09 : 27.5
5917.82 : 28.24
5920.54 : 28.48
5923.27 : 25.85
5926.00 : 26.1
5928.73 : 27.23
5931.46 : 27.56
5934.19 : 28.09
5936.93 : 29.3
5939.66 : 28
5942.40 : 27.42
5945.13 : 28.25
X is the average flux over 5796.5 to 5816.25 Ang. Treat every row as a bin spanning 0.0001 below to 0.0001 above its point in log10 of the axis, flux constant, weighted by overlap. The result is 30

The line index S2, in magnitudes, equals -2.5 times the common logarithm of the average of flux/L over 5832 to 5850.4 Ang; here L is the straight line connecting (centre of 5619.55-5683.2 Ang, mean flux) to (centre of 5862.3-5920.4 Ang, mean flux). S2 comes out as -0.22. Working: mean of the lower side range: 25.2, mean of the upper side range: 23.2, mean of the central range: 28.8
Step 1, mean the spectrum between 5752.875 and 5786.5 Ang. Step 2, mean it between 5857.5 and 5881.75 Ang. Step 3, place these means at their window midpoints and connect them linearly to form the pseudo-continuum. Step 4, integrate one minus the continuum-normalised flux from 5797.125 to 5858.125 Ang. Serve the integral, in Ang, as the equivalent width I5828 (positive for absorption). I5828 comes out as -4.61 Ang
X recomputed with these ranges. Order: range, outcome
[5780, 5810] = 29.8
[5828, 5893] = 26.1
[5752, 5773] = 26.7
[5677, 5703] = 26.2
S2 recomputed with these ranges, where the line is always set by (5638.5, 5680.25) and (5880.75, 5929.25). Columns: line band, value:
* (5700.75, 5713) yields -0.04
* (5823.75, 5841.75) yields -0.25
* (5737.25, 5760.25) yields -0.15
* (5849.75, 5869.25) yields -0.17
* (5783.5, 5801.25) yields -0.22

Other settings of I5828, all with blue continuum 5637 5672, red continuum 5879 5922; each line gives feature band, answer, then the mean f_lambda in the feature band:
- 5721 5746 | -3.55 Ang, 27.6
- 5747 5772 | -3.42 Ang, 27.2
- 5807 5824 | -4.23 Ang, 29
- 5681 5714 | -1.56 Ang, 25.8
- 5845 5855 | -2.30 Ang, 28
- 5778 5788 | -2.25 Ang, 28.9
